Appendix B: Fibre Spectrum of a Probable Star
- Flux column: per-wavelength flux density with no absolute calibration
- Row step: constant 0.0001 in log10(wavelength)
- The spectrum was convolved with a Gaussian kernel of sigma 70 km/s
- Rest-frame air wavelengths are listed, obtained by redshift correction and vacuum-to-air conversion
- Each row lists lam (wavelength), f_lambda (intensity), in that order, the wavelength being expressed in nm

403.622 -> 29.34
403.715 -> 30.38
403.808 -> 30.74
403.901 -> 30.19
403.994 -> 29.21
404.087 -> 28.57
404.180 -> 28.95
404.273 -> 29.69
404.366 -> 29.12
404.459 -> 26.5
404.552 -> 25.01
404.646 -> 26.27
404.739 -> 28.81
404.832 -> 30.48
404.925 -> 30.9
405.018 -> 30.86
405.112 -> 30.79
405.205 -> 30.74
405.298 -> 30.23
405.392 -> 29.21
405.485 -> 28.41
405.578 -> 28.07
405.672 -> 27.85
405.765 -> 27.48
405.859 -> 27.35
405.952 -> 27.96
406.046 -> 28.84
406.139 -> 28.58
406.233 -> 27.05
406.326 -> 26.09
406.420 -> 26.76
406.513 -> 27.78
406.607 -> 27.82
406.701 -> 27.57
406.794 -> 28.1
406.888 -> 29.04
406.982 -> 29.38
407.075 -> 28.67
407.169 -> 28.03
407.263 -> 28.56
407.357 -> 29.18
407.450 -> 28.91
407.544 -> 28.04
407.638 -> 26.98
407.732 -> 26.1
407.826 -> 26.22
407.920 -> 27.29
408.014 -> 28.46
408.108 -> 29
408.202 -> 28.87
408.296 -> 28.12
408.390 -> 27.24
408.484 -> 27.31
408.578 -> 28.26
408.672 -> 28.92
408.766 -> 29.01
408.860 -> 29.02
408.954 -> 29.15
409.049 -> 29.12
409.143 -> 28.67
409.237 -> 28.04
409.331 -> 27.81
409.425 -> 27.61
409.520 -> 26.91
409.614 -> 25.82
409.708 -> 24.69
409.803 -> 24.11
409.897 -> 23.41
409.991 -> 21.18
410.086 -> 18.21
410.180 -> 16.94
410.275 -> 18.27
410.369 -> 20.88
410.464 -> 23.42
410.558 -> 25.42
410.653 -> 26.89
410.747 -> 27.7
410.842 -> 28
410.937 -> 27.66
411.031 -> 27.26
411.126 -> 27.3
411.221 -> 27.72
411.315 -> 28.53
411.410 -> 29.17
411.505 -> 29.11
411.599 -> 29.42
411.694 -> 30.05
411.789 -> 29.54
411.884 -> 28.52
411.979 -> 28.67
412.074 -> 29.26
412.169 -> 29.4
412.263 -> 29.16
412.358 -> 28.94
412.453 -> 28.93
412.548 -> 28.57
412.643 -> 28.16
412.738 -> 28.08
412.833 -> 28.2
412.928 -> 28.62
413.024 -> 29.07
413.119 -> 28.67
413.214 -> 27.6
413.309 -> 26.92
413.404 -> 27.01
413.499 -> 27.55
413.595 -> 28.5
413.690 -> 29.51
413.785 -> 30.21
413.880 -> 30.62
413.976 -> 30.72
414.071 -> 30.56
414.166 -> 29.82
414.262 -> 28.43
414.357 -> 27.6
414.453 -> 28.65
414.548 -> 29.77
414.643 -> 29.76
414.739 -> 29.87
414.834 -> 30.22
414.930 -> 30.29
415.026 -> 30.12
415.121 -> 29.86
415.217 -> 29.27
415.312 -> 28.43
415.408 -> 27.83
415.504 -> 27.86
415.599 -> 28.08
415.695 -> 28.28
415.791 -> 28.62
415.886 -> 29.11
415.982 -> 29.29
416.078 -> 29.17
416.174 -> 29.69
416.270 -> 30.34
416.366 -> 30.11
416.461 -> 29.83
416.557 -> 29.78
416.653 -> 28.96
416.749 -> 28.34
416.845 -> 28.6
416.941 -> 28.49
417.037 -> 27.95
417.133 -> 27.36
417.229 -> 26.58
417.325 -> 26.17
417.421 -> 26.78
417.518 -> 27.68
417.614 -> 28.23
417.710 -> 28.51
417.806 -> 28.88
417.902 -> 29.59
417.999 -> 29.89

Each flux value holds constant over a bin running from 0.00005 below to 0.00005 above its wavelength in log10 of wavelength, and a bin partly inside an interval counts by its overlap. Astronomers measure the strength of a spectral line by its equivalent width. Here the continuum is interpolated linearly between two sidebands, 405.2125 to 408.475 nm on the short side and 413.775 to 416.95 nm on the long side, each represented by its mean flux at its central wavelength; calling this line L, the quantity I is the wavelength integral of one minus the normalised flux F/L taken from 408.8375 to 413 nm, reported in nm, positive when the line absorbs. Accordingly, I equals 0.26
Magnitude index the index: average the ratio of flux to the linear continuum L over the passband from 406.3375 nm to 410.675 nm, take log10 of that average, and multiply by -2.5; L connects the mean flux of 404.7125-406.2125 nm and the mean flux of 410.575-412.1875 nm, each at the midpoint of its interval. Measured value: 0.08 mag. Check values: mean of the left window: 29.1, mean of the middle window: 26.6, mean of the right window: 28.4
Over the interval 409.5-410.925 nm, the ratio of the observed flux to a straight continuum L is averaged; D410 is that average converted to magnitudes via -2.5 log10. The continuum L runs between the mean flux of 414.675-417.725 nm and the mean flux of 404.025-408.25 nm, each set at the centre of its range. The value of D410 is 0.210 mag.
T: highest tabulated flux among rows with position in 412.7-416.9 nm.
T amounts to 30.72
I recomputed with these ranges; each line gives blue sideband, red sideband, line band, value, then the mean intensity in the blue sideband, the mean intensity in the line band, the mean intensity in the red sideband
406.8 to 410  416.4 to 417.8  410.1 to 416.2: -0.05 nm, 27.6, 28.1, 28.1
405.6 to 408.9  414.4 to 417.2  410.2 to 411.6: 0.11 nm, 28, 26.2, 29.1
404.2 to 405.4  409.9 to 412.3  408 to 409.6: -0.06 nm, 29.1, 28.3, 26.3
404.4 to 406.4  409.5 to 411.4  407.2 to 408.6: -0.07 nm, 28.4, 27.9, 24.6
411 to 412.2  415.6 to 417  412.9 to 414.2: 0.00 nm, 28.8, 29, 29.1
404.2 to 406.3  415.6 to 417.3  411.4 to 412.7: -0.01 nm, 28.6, 29.1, 28.8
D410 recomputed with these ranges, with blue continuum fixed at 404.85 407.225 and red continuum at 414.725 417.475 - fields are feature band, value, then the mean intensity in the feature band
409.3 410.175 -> 0.19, 24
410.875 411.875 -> 0.00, 28.6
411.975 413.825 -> 0.01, 28.5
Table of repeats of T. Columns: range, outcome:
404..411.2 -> 30.9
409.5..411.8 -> 30.05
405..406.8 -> 30.86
